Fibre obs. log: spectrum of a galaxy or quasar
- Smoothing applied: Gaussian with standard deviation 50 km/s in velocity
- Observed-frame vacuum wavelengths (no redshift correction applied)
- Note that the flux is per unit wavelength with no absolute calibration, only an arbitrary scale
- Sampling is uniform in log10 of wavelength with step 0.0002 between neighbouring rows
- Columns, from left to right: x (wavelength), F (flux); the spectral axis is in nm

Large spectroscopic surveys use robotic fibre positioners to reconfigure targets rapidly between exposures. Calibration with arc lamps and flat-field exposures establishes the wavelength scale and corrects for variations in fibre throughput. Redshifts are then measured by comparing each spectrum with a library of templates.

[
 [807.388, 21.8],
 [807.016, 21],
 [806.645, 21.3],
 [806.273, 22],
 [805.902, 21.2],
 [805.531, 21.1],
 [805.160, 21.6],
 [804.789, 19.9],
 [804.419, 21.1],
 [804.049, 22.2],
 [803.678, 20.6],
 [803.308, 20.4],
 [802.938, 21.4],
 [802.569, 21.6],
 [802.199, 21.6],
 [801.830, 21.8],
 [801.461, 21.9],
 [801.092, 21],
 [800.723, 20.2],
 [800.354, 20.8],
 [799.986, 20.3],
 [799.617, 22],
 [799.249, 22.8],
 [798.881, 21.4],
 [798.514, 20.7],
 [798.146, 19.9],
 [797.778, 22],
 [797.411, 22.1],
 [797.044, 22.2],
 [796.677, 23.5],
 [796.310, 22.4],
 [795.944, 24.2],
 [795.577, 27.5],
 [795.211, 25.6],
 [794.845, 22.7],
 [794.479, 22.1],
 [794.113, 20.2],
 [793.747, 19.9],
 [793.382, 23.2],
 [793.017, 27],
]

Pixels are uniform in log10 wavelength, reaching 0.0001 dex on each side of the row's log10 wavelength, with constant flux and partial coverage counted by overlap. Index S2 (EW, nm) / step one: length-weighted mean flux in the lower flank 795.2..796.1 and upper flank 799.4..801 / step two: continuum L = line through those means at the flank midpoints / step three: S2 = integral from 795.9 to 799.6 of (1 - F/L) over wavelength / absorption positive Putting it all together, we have 0.23 nm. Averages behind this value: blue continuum 25.8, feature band 22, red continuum 20.9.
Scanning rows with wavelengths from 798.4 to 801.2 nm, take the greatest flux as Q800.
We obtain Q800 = 22.8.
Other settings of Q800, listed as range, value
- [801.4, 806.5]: 22.2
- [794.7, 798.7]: 27.5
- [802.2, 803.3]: 21.6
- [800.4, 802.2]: 21.9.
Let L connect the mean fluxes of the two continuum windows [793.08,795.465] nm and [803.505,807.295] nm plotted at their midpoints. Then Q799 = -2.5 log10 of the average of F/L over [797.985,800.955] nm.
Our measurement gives 0.05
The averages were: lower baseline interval 22.7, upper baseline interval 21.2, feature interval 21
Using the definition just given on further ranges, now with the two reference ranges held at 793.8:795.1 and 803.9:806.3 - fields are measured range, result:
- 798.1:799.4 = 0.01 mag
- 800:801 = 0.05 mag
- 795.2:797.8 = -0.10 mag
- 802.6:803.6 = 0.02 mag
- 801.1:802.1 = -0.01 mag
